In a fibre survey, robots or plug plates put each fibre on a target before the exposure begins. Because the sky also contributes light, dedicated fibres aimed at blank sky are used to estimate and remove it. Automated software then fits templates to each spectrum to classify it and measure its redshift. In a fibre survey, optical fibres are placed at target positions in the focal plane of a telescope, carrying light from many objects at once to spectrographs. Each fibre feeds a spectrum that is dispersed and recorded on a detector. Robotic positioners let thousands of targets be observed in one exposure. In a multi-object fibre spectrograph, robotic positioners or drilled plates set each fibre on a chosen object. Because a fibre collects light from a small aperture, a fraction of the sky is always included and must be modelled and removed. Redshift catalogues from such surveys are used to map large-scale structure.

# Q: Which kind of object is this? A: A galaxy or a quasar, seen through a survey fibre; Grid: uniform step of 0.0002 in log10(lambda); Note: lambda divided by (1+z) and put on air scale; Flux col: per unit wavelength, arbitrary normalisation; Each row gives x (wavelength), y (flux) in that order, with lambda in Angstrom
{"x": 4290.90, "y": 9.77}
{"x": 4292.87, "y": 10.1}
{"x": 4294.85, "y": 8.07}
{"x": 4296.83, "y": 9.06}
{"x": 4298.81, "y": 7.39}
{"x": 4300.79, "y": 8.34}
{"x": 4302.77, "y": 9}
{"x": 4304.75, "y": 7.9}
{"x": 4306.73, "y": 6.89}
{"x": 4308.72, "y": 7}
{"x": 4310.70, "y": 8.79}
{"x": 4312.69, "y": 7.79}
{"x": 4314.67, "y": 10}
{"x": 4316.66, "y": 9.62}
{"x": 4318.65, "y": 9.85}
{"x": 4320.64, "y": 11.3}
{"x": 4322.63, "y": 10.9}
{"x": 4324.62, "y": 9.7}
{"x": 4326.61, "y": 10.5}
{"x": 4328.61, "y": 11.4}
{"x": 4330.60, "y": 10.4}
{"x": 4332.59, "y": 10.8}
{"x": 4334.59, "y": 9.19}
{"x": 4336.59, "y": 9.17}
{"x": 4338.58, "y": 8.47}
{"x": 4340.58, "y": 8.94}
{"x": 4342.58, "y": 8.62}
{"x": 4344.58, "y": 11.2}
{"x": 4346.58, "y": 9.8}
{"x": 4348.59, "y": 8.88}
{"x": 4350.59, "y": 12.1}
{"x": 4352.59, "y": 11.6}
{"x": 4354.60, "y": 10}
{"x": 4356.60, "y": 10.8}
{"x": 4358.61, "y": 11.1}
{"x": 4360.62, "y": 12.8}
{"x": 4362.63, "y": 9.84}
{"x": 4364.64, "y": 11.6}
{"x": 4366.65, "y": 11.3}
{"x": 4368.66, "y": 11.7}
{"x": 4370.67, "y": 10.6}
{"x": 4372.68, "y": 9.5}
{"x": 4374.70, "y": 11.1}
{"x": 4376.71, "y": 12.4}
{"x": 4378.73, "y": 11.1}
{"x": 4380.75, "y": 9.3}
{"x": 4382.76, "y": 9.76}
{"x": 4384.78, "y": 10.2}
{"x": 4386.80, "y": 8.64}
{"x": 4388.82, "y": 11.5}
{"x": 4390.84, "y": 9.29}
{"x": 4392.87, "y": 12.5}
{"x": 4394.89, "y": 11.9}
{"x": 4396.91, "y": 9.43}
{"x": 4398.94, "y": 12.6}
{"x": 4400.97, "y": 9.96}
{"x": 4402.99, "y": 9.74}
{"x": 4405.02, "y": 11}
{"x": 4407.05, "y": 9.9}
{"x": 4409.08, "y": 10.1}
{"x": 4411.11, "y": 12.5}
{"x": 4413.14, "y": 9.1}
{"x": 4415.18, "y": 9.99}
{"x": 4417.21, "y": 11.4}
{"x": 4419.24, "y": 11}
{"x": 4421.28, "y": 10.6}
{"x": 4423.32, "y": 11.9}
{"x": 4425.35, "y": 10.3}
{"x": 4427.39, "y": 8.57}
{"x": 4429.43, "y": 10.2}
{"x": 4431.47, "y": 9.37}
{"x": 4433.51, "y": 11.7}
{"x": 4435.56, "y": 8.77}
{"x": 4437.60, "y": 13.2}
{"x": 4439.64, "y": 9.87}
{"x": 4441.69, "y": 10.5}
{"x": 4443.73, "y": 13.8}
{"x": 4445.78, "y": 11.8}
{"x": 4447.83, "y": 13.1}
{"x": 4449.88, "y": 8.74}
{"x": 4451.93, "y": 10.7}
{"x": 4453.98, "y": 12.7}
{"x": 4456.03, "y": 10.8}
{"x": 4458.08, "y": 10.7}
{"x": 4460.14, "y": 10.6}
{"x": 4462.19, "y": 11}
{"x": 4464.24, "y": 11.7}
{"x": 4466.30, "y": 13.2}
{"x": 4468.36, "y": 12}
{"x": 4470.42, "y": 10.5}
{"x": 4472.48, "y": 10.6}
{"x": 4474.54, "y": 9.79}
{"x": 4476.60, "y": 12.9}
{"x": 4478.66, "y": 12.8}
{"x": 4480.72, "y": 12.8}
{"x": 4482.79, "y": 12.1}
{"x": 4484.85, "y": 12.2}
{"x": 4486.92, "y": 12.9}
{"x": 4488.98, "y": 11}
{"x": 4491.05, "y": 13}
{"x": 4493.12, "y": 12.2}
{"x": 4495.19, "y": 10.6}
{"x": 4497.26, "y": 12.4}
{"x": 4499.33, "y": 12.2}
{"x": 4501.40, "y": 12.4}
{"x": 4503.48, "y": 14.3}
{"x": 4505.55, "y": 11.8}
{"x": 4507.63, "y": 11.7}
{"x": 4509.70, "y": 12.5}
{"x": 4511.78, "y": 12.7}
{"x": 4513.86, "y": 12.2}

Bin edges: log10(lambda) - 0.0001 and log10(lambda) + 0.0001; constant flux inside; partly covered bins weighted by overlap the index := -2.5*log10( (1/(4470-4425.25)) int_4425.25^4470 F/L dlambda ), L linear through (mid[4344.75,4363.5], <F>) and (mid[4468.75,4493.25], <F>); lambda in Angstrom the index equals 0.05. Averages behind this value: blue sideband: 10.8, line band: 11.1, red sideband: 11.9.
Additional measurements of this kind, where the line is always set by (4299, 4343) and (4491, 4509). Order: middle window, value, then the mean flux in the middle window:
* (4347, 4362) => -0.12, 11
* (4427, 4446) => 0.04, 10.8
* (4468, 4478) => 0.06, 11.2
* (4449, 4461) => 0.08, 10.7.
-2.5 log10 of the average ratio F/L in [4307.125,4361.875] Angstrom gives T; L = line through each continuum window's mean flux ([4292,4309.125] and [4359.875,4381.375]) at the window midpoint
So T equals -0.046 mag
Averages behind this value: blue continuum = 8.22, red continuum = 11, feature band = 9.99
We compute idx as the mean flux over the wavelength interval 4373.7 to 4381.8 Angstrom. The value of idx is 11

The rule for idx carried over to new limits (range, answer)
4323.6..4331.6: 10.5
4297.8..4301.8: 7.88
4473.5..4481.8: 12.1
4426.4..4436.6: 9.73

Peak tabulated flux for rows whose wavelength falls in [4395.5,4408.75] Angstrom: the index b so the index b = 12.6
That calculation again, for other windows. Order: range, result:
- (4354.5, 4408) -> 12.8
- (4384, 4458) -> 13.8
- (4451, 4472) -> 13.2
